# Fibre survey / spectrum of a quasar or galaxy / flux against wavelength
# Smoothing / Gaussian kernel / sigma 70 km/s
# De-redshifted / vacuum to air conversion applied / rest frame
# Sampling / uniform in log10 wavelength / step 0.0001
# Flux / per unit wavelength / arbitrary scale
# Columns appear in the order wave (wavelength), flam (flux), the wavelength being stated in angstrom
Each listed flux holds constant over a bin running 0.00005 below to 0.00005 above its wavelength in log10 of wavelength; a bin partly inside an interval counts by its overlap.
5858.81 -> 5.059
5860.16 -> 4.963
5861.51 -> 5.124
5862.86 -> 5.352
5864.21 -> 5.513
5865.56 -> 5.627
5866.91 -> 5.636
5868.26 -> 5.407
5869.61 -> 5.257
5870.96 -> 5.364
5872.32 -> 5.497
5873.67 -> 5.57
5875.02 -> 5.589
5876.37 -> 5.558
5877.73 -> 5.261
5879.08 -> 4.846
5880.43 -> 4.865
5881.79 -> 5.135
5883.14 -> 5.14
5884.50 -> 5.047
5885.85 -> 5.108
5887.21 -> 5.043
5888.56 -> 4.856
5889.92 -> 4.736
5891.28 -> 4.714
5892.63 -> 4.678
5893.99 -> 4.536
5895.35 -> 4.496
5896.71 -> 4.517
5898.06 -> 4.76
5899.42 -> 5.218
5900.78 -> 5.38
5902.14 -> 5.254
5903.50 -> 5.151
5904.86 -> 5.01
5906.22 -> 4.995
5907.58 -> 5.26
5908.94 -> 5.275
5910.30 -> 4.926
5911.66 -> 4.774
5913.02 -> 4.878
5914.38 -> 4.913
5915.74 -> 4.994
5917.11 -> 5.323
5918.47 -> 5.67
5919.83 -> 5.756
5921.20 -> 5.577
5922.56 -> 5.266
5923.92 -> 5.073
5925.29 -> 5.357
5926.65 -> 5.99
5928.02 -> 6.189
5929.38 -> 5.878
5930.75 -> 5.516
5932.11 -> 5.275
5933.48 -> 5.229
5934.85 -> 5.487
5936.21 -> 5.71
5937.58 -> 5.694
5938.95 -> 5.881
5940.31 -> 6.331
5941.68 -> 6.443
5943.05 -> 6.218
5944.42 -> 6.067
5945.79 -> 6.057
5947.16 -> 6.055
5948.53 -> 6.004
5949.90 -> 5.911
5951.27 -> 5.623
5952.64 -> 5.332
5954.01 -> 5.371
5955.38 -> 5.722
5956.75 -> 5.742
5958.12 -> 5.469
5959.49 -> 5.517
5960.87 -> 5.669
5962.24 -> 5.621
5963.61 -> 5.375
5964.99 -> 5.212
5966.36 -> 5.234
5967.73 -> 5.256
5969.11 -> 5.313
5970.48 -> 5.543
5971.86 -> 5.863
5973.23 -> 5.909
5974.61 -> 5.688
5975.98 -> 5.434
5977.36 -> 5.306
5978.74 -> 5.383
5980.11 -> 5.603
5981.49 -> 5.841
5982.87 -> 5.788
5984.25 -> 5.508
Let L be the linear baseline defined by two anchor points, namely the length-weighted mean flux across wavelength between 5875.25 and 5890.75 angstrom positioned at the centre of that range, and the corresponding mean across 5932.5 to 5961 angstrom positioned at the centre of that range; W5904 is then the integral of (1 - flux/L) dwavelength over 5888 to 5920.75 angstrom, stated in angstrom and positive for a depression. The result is 1.9 angstrom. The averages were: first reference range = 5.06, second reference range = 5.78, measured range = 5.01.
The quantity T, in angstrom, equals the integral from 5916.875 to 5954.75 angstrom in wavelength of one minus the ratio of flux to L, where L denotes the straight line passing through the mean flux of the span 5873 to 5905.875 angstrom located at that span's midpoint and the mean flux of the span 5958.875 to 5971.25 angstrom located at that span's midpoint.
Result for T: -3.4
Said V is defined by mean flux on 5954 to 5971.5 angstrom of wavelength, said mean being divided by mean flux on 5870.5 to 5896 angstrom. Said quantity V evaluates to 1.08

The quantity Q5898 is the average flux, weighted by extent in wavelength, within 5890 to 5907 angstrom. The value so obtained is 4.89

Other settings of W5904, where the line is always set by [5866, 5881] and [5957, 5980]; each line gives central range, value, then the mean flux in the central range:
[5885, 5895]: 1.1 angstrom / 4.8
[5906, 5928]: 0.6 angstrom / 5.29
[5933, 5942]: -0.6 angstrom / 5.82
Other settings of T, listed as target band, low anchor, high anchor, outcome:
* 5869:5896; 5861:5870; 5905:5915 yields 1.06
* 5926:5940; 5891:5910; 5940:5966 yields -0.64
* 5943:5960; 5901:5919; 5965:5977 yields -1.21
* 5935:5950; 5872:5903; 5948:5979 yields -1.71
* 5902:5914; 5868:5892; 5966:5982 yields 0.52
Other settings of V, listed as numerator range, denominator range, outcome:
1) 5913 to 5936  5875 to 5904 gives 1.10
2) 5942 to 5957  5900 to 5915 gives 1.15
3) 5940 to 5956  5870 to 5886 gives 1.13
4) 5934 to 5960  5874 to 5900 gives 1.17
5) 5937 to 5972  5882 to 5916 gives 1.15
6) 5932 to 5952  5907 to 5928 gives 1.11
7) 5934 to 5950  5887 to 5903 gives 1.23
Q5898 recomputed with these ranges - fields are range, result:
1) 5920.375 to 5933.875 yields 5.54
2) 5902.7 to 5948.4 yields 5.53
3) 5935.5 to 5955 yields 5.9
